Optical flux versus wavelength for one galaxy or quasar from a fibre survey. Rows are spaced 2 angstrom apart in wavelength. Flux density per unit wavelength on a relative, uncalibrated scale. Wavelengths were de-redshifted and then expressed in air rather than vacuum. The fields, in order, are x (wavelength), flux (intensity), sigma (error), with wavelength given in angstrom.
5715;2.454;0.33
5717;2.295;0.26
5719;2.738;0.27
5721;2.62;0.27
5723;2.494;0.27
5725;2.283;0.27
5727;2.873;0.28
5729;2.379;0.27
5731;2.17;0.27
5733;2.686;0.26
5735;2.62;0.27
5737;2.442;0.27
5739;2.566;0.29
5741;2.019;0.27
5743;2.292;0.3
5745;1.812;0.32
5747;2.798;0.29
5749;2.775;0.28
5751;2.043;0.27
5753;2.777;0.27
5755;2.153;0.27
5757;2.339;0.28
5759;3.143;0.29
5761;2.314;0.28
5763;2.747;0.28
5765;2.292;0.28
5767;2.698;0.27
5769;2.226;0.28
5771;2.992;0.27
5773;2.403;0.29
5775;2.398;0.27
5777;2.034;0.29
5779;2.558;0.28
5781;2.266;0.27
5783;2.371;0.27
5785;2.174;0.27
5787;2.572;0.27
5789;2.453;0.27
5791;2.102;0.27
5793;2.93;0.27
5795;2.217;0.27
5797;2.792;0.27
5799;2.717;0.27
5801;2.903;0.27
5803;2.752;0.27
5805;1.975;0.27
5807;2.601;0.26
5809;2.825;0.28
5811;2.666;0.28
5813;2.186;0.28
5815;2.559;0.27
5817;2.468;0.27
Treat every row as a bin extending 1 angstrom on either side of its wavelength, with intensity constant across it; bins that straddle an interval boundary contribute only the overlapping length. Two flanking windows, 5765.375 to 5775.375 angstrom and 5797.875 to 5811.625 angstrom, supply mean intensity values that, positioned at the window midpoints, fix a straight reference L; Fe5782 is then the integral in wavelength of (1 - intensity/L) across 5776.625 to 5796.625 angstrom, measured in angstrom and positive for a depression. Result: 1.5 angstrom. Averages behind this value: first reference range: 2.54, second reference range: 2.63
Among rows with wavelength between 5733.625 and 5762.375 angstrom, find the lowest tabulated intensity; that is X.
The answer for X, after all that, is 1.812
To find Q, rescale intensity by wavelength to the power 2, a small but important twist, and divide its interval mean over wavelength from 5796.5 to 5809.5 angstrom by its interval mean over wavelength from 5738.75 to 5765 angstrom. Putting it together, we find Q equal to 1.10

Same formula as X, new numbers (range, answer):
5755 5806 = 1.975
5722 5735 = 2.17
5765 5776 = 2.226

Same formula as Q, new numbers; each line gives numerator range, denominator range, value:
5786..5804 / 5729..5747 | 1.13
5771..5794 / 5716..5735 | 0.98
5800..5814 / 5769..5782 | 1.07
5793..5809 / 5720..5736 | 1.06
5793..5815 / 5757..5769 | 1.01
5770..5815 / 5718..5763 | 1.03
